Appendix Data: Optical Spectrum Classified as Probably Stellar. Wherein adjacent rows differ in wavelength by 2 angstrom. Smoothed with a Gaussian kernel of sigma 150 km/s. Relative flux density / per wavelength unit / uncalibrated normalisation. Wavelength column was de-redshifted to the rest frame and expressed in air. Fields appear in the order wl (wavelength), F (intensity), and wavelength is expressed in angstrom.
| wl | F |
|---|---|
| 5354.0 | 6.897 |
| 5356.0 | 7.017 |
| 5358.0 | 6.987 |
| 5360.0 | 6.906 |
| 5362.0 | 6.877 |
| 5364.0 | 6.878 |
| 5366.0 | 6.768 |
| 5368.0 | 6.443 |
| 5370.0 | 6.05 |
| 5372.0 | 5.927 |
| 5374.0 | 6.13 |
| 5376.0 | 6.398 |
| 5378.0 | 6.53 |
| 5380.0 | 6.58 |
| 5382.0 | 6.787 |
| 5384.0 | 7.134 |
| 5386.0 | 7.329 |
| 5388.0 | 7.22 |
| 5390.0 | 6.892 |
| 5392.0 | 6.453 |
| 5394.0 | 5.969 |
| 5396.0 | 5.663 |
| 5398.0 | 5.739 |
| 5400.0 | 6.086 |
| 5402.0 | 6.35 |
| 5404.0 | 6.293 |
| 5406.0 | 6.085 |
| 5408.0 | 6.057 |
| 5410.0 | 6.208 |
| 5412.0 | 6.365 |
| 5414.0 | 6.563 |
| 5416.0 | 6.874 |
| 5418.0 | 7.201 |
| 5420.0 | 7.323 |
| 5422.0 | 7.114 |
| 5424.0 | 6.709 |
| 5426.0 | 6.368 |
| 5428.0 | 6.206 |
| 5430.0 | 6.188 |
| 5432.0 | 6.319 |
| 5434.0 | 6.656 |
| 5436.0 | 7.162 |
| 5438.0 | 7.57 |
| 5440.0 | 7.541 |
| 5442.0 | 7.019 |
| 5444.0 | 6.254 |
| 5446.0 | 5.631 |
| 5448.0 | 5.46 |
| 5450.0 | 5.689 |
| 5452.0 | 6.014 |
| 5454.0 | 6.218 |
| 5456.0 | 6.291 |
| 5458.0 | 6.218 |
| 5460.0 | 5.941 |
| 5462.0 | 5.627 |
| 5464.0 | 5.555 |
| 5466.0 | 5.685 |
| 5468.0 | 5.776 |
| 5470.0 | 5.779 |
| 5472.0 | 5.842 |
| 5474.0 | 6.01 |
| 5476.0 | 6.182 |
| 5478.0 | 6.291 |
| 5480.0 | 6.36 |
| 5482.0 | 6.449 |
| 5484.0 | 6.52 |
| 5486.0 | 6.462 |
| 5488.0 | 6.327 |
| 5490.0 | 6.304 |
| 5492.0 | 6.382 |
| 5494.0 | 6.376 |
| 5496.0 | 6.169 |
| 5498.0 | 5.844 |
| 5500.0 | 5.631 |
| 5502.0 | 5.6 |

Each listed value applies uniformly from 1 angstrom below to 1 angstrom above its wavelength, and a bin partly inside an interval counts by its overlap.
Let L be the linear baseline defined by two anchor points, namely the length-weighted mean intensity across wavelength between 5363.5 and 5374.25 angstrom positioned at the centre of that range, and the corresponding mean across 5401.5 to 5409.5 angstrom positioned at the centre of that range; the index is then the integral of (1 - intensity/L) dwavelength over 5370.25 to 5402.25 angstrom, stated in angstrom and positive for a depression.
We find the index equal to -0.84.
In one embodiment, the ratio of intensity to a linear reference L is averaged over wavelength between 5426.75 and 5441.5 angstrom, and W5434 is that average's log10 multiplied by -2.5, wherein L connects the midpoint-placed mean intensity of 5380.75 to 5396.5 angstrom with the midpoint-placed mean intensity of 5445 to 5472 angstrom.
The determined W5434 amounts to -0.112 mag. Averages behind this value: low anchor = 6.71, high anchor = 5.84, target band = 6.81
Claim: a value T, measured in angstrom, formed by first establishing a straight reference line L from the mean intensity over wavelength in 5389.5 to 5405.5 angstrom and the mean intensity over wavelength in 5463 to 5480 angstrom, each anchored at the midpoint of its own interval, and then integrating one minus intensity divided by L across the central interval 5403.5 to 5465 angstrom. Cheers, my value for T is -3.8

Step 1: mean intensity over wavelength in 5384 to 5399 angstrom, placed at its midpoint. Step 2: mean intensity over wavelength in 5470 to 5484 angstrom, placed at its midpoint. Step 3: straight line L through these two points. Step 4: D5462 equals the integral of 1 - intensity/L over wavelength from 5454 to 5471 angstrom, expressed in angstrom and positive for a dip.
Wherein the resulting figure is 1.0 angstrom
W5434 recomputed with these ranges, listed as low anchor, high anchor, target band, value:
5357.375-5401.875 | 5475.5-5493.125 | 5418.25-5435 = -0.03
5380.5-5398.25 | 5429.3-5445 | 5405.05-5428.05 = 0.02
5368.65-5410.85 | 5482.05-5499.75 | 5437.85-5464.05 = 0.02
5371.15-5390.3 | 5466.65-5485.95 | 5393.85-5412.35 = 0.08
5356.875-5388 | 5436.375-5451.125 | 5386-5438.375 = 0.01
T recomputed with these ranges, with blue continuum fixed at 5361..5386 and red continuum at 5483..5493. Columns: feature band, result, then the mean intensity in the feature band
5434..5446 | -0.9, 6.95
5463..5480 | 1.3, 5.92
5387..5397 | 0.2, 6.44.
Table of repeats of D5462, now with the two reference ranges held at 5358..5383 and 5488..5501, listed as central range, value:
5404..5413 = 0.3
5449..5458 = 0.3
